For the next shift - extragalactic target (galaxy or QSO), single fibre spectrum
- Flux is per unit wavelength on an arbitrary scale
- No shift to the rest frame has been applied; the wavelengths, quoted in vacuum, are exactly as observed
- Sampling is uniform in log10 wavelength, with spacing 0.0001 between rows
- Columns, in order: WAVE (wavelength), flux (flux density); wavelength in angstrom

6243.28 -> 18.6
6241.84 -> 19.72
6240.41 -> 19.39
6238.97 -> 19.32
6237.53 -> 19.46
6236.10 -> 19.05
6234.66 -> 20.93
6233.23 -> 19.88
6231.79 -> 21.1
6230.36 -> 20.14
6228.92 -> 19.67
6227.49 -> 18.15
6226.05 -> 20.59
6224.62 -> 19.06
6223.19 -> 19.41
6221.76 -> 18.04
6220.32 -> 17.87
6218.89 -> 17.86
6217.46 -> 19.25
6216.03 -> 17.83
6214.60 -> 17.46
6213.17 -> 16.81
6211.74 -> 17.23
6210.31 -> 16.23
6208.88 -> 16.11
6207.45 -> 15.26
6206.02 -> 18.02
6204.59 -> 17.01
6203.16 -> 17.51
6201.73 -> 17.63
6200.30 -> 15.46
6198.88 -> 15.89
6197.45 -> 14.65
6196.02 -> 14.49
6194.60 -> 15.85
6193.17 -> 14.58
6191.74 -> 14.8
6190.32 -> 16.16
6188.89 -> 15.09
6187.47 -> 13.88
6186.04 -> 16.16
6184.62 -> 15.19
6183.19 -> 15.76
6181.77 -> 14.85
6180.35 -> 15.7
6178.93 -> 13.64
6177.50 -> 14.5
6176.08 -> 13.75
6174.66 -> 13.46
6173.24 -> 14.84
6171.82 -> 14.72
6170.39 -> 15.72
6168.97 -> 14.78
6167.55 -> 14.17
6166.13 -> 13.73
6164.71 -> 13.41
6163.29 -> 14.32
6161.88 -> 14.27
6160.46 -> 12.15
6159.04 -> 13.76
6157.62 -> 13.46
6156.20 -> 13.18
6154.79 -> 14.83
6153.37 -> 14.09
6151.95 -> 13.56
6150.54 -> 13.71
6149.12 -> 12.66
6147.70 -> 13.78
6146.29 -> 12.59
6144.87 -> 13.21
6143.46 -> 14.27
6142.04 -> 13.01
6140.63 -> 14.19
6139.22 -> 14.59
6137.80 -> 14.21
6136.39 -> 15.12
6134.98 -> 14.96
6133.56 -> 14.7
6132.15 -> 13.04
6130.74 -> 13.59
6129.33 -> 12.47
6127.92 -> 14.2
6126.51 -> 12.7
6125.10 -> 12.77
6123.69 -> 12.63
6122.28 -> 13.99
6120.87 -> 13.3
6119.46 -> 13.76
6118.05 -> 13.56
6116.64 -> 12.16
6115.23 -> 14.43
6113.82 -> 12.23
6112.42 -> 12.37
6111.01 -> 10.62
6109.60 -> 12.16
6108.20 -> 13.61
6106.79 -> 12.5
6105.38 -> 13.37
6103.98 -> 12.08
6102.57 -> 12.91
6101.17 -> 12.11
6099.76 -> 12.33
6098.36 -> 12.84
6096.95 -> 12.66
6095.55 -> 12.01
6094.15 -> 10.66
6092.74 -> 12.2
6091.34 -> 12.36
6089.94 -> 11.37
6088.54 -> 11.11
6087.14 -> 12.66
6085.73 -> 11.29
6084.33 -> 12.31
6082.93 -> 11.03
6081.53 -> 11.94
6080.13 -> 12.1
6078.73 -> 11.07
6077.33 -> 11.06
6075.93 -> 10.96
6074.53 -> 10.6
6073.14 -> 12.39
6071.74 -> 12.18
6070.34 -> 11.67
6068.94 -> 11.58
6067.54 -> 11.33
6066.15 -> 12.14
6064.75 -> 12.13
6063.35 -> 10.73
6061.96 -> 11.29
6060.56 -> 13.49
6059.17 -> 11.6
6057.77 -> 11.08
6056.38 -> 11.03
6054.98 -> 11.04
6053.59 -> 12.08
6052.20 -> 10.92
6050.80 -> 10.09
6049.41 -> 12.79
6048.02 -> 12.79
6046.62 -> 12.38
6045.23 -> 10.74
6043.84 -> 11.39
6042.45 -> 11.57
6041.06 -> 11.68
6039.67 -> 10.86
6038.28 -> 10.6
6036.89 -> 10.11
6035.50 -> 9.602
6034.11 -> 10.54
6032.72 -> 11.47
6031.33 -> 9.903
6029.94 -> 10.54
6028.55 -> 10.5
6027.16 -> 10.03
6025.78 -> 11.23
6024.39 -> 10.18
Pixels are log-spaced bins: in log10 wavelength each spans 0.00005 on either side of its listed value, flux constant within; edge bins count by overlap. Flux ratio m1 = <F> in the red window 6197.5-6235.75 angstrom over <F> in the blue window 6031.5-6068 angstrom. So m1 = 1.6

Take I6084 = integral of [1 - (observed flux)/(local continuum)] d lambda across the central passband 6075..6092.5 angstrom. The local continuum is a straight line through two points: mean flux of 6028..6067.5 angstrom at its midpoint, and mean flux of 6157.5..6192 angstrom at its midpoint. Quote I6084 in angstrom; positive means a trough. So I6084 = 0.8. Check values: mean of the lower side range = 11.3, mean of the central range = 11.6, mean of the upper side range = 14.5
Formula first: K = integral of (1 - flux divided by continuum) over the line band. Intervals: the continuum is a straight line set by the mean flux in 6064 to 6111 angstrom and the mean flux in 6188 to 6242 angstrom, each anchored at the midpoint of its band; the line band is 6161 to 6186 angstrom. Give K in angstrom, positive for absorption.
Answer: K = 2.0 angstrom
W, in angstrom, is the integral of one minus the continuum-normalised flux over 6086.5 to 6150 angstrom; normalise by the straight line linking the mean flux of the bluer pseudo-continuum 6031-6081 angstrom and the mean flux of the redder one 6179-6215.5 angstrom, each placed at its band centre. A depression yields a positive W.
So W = 1.82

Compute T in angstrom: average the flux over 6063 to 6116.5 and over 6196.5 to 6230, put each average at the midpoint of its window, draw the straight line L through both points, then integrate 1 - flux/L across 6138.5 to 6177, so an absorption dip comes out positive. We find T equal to 3.0 angstrom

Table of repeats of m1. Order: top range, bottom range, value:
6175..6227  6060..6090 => 1.40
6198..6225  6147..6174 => 1.24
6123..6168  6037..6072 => 1.18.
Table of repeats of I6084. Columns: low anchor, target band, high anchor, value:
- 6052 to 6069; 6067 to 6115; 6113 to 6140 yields 2.2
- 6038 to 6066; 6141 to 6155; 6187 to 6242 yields 1.5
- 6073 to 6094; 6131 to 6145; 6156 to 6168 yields -1.3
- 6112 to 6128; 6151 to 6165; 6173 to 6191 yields 0.5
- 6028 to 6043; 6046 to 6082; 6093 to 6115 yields -0.9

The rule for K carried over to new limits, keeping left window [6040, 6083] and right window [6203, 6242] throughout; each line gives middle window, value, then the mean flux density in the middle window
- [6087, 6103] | 1.2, 12.1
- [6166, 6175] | 0.9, 14.6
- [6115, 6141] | 1.4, 13.7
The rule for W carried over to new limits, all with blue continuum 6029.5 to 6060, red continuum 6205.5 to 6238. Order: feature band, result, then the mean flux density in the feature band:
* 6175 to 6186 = 1.3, 14.8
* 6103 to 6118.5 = 1.4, 12.6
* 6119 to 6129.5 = 0.9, 13.3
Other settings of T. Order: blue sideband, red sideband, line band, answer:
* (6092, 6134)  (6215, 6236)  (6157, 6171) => 1.56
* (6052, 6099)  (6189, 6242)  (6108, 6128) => 0.90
